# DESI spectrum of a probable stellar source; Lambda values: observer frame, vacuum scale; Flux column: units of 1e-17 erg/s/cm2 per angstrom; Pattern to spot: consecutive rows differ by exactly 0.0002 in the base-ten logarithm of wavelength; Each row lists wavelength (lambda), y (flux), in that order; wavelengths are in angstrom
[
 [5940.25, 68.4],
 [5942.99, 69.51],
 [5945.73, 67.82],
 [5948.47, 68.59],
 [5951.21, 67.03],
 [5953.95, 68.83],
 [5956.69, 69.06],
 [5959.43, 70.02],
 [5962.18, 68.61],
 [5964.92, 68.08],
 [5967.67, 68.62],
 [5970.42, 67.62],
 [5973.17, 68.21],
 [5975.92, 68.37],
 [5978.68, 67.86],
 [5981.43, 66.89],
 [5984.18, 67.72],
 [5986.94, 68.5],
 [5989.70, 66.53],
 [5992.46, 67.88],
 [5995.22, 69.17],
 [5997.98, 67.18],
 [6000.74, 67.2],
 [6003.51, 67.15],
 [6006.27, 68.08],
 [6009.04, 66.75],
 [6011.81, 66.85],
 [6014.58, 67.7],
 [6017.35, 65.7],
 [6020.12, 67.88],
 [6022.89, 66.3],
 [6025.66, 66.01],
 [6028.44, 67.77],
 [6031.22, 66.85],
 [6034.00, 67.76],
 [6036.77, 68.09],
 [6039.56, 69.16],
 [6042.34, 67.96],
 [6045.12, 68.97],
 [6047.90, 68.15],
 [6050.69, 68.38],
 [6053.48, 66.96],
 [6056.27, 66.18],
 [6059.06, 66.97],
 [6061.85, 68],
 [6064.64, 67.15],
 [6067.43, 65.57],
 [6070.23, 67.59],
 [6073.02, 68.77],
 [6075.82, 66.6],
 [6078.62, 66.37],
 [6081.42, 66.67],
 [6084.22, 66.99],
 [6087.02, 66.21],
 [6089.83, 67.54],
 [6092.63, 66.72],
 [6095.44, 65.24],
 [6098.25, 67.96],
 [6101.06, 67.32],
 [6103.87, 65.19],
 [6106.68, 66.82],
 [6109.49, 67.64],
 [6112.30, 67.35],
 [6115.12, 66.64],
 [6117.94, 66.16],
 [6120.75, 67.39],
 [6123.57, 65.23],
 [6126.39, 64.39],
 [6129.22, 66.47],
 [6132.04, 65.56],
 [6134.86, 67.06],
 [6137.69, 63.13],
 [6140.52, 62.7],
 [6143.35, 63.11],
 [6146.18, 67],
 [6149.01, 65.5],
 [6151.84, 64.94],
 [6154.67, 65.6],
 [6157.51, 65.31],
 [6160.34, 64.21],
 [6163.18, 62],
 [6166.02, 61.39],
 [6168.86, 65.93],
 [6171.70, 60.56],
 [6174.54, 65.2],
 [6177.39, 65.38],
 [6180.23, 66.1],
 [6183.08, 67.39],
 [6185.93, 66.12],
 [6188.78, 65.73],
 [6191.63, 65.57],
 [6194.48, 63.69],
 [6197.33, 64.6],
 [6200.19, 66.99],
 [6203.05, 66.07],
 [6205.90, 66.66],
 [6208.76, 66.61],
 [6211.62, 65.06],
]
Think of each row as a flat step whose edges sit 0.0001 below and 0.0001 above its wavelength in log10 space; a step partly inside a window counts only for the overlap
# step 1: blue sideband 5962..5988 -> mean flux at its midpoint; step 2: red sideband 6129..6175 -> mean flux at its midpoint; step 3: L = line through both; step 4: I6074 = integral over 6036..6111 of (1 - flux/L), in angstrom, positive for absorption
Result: -1.4 angstrom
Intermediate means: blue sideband 68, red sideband 64.4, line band 67.2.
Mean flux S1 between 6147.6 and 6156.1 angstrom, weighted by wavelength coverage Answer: 65.4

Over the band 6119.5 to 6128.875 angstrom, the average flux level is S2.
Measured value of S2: 65.7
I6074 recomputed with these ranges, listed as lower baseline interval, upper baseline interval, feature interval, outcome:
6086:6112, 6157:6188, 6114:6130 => 0.0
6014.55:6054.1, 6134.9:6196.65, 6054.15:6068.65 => 0.0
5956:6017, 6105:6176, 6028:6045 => -0.3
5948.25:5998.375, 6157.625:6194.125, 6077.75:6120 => -0.5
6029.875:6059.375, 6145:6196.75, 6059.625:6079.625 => 0.0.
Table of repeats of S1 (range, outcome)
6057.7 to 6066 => 67.4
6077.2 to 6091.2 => 66.7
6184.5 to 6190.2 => 65.9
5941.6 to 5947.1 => 68.6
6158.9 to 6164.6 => 63.2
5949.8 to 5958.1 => 68.4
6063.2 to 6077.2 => 67.2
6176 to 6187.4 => 66.2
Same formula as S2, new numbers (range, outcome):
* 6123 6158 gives 65.1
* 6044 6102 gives 67.1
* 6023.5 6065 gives 67.6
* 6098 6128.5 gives 66.5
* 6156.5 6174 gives 63.3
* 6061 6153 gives 66.3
